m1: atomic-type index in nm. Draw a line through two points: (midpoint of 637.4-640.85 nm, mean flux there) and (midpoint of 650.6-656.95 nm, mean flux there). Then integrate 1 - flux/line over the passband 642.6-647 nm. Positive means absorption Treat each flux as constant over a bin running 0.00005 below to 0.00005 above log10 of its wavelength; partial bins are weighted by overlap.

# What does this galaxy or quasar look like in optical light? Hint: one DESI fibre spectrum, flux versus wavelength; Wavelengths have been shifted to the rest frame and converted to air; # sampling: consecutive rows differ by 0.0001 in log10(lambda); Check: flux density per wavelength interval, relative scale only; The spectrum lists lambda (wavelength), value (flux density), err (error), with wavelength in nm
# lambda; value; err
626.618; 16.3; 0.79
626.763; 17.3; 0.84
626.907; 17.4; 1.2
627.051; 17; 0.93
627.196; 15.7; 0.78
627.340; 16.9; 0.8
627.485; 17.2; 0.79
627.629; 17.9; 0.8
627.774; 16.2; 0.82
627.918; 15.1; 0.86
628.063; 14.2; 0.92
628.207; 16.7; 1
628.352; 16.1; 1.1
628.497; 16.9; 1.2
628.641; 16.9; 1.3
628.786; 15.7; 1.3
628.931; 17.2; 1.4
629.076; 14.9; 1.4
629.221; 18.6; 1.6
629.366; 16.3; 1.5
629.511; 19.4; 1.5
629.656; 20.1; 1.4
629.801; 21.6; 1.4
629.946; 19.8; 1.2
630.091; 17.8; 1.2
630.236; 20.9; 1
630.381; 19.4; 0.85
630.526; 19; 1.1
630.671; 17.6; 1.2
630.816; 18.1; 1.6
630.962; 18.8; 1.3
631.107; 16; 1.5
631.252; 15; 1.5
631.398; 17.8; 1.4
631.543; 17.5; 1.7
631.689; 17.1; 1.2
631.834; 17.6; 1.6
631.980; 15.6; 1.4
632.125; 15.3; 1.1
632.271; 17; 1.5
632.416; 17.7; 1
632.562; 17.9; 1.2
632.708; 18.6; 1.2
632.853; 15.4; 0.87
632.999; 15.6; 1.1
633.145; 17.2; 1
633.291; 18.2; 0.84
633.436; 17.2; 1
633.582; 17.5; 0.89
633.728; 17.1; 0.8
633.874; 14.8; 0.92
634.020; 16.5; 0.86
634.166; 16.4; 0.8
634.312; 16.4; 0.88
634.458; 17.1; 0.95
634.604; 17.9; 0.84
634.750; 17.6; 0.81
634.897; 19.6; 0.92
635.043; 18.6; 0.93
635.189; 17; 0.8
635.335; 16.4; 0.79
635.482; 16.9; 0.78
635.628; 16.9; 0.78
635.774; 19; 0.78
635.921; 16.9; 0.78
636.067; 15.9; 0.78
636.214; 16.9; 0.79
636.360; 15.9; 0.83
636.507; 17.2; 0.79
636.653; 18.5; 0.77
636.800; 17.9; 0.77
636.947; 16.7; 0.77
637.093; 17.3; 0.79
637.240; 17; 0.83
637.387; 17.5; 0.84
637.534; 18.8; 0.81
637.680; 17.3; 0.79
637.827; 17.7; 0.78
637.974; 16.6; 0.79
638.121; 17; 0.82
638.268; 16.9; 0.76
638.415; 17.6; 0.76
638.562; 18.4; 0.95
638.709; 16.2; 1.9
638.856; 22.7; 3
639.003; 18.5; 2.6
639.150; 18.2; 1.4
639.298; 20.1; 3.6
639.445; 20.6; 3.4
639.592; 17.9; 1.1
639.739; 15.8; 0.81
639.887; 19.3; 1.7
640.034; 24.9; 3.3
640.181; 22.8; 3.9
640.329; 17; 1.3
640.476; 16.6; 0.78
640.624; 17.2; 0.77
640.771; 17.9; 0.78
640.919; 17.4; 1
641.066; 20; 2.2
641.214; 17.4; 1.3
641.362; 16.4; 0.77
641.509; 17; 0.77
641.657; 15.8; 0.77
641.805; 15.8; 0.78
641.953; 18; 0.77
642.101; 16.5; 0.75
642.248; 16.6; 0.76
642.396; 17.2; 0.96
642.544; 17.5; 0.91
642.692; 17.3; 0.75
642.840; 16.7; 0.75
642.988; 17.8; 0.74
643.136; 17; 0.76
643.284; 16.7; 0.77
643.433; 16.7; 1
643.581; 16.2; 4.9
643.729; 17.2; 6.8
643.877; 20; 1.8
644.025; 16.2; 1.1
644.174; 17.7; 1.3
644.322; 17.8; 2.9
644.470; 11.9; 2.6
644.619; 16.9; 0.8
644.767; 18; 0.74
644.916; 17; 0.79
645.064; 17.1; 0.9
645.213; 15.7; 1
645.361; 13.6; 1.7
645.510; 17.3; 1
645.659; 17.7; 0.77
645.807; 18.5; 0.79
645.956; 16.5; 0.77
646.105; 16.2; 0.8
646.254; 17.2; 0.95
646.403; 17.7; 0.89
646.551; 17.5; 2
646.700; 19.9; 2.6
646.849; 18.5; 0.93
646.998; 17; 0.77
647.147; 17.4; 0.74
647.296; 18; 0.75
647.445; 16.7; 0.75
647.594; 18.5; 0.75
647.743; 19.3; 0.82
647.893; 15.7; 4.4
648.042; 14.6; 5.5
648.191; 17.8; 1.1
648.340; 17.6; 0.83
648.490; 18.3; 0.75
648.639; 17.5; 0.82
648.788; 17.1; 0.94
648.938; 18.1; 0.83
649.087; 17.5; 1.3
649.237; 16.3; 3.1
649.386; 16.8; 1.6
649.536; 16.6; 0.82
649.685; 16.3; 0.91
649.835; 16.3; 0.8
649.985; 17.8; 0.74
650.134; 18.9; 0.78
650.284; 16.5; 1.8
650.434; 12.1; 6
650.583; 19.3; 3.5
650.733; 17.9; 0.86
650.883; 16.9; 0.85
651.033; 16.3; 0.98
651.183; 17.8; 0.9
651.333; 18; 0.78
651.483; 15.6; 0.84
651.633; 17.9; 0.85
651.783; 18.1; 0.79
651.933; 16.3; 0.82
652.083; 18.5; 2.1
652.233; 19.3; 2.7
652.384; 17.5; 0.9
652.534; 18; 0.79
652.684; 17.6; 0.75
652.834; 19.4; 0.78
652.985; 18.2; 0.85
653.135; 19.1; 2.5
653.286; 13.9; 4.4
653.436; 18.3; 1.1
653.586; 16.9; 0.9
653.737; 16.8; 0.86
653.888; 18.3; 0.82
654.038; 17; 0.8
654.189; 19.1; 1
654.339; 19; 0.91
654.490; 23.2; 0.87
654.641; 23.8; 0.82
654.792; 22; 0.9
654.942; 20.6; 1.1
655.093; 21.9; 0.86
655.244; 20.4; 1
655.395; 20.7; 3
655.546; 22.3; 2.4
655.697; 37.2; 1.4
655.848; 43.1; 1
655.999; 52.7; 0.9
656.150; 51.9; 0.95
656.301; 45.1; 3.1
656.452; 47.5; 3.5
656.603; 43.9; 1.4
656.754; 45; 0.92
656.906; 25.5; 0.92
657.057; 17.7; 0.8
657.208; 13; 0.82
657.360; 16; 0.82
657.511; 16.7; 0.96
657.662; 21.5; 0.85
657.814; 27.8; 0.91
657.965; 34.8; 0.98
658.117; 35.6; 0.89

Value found 0.76 nm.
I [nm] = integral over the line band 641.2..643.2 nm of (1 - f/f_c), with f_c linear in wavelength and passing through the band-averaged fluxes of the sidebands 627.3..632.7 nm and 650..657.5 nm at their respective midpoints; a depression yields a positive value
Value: 0.32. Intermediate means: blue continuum 17.4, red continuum 22.8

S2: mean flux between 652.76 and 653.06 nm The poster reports 18.8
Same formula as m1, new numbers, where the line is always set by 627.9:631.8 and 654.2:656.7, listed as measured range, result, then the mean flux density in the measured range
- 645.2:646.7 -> 0.54 nm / 17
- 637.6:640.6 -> 0.56 nm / 18.6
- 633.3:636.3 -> 0.48 nm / 17.2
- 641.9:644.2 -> 0.72 nm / 17.2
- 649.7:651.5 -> 0.76 nm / 17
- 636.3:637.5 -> 0.24 nm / 17.3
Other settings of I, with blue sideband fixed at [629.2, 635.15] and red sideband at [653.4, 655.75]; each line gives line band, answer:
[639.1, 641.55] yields 0.03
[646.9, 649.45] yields 0.35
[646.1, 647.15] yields 0.11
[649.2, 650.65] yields 0.26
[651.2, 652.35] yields 0.16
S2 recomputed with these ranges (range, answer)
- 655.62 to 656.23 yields 46.2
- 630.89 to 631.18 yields 17.4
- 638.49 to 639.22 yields 18.8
